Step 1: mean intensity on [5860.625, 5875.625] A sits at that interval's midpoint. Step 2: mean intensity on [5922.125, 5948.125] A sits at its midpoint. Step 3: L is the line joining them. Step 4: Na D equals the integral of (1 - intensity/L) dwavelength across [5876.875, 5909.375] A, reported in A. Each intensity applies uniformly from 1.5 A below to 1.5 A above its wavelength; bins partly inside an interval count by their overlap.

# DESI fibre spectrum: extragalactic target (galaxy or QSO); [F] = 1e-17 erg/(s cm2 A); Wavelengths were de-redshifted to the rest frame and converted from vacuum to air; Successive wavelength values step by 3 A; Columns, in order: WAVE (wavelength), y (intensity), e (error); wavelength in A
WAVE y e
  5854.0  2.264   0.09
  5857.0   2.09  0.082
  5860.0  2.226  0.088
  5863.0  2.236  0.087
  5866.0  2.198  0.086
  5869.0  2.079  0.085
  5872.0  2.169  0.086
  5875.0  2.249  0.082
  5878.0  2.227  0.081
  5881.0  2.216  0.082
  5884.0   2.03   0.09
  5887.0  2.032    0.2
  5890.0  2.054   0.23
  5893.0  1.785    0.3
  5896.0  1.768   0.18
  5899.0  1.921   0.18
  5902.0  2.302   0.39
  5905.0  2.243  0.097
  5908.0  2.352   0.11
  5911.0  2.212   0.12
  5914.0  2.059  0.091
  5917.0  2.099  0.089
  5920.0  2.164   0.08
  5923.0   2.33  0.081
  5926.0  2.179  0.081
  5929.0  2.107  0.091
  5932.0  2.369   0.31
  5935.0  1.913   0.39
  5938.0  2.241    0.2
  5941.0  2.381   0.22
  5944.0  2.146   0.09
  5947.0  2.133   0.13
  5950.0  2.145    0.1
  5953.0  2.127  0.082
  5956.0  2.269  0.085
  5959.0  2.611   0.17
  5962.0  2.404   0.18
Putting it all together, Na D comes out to 1.6 A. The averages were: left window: 2.18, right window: 2.2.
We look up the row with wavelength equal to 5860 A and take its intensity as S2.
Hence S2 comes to 2.226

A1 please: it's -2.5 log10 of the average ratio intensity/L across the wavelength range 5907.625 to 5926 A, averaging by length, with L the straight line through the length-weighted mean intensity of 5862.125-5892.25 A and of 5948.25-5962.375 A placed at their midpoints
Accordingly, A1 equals 0.01 mag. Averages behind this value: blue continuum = 2.14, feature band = 2.19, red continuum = 2.3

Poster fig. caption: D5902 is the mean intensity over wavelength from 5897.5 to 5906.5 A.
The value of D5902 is 2.16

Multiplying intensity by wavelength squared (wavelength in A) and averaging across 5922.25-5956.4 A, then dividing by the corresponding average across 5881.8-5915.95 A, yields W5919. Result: 1.07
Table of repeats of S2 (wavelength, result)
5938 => 2.241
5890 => 2.054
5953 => 2.127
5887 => 2.032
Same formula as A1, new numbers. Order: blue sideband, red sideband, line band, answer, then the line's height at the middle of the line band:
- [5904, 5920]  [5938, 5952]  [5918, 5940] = 0.00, 2.2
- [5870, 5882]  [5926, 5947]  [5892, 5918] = 0.06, 2.2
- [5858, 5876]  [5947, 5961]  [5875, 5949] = 0.05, 2.23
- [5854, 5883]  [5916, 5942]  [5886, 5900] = 0.15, 2.19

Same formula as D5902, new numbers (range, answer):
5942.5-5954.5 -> 2.14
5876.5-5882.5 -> 2.22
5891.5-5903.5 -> 1.94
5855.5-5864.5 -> 2.18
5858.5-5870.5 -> 2.18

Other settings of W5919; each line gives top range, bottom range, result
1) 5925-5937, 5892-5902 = 1.14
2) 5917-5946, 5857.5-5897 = 1.06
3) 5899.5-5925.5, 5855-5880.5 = 1.02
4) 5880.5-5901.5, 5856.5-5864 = 0.91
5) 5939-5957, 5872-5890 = 1.05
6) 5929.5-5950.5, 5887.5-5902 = 1.15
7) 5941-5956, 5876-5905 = 1.08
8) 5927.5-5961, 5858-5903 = 1.08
